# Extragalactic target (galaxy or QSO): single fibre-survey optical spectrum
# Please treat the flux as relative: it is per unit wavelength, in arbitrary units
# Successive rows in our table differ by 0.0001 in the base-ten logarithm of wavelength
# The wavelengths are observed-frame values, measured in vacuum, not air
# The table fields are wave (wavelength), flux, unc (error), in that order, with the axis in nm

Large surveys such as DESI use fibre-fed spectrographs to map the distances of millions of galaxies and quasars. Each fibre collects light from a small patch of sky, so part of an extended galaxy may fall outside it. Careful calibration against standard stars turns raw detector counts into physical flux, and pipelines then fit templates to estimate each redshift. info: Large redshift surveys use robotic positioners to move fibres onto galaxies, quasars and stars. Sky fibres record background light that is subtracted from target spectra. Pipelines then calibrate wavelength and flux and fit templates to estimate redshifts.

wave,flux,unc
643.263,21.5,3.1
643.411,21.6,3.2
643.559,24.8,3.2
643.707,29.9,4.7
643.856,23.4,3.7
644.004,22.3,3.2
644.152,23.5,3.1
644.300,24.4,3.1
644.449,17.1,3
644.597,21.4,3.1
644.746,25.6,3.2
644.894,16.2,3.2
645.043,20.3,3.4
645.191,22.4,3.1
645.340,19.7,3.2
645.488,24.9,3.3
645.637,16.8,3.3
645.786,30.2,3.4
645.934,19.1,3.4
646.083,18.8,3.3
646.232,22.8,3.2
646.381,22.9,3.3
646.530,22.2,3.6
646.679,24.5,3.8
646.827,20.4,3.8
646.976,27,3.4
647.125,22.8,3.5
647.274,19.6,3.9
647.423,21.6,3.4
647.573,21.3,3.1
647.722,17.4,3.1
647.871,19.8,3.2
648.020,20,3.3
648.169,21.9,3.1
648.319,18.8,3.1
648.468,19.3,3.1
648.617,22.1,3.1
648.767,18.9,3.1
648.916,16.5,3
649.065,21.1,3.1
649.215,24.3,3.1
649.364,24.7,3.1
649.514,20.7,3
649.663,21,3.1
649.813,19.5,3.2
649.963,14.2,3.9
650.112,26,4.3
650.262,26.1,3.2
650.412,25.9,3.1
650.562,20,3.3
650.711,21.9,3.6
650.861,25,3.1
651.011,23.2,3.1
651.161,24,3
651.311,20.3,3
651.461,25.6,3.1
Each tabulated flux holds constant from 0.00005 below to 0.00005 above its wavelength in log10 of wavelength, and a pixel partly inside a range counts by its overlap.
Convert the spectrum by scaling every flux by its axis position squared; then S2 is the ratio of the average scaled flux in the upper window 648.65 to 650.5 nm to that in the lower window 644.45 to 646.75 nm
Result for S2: 1.0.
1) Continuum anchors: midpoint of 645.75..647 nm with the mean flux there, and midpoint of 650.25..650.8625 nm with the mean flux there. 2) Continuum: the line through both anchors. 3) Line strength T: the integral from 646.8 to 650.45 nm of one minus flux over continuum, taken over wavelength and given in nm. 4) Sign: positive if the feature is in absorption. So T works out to 0.30 nm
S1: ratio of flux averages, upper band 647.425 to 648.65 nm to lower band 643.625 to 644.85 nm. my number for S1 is 0.9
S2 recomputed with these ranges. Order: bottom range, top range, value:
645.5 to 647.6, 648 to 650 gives 0.92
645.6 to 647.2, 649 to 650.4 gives 0.99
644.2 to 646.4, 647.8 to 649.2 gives 0.94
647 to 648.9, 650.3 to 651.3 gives 1.15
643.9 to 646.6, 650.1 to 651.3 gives 1.11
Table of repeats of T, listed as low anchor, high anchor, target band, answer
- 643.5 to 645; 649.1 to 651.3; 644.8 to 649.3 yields 0.30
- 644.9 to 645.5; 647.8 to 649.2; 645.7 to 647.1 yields -0.17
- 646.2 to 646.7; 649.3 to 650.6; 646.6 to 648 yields 0.07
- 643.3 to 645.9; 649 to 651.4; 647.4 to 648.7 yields 0.13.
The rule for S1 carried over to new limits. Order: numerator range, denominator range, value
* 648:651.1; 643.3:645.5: 0.96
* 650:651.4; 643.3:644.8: 1.00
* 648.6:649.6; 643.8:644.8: 0.94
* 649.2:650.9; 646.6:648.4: 1.05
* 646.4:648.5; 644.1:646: 0.98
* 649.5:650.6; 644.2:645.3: 1.03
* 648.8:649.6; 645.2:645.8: 0.97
